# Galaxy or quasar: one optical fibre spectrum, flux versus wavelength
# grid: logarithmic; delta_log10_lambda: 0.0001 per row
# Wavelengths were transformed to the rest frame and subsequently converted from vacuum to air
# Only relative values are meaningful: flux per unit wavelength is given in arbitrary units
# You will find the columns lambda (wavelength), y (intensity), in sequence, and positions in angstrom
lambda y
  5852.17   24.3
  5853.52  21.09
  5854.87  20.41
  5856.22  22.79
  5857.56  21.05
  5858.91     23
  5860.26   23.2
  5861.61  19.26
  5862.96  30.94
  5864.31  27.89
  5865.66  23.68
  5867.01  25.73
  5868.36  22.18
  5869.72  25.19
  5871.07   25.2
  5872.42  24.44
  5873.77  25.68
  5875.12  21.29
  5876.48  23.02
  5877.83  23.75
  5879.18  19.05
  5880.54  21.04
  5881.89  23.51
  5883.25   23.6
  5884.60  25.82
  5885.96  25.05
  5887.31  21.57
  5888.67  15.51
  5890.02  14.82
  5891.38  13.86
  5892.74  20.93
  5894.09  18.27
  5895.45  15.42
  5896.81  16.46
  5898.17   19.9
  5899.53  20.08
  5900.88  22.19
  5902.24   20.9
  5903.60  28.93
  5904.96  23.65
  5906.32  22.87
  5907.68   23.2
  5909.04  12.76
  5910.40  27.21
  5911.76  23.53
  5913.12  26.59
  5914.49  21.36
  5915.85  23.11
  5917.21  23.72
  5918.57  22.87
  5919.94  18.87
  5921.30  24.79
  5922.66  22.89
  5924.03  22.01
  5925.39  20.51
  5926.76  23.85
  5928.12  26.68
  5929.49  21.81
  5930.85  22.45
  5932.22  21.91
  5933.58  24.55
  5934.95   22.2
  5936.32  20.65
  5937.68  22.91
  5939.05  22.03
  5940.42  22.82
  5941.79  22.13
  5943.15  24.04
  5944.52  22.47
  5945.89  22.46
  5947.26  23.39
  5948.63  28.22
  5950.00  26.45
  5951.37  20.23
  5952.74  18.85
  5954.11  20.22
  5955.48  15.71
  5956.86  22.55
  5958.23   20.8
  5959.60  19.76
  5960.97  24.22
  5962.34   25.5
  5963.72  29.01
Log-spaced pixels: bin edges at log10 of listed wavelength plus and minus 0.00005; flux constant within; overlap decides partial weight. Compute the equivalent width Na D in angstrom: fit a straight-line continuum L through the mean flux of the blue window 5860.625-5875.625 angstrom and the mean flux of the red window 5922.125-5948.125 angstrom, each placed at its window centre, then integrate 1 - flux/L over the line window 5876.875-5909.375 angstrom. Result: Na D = 4.5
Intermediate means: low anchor 24.7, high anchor 22.8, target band 20.7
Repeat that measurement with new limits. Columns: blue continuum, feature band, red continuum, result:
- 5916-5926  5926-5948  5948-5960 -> -1.0 angstrom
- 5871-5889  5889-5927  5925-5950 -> 3.0 angstrom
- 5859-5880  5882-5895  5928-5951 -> 2.1 angstrom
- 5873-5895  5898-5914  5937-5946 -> -0.8 angstrom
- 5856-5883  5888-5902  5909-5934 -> 3.3 angstrom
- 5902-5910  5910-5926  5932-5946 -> -0.5 angstrom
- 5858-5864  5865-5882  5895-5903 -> -0.6 angstrom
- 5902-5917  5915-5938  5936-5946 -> 0.1 angstrom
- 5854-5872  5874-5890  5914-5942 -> 1.1 angstrom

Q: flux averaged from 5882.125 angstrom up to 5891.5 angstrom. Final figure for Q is 20.6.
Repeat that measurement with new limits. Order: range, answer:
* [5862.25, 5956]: 22.4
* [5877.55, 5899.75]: 19.8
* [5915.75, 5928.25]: 22.8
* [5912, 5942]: 22.8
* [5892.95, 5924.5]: 21.8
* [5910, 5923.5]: 23.4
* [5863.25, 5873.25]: 25.1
